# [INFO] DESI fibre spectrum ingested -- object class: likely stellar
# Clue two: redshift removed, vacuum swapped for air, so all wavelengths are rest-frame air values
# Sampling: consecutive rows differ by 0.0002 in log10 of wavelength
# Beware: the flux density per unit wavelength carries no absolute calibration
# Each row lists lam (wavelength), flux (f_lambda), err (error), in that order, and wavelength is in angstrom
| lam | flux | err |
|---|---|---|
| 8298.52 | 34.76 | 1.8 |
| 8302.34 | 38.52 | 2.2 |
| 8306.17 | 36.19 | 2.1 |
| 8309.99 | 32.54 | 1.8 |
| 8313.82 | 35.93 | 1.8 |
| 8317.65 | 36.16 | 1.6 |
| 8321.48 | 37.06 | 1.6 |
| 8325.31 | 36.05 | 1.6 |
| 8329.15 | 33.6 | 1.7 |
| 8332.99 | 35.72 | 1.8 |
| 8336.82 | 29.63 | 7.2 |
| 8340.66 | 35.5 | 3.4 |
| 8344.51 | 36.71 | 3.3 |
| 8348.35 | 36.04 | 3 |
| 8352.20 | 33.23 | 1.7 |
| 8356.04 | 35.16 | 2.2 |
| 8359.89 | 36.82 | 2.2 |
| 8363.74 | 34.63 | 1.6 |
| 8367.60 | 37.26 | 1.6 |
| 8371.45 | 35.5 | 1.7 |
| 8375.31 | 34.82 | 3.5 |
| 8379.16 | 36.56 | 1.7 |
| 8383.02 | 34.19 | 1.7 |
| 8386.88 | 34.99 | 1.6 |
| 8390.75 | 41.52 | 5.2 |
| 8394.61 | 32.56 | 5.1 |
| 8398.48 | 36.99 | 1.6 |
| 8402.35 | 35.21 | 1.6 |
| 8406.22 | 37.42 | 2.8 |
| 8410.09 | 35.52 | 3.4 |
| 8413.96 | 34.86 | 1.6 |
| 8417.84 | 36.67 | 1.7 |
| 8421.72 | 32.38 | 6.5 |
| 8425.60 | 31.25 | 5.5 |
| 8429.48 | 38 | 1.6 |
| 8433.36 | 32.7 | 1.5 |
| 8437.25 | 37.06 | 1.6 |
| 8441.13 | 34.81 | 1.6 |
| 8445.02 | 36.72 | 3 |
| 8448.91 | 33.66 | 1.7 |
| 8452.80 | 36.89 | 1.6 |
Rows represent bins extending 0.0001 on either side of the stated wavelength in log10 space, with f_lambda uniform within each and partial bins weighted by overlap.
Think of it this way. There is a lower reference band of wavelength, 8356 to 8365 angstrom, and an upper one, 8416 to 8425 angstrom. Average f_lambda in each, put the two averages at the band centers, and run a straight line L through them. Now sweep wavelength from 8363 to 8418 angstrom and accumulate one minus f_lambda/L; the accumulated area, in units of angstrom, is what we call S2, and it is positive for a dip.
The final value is -1.7 angstrom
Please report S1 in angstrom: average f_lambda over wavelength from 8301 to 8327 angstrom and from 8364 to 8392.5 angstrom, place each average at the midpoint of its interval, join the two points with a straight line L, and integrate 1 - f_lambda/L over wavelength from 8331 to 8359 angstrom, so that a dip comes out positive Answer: 1.1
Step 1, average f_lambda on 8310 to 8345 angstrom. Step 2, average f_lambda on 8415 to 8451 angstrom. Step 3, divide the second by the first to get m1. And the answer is 1.00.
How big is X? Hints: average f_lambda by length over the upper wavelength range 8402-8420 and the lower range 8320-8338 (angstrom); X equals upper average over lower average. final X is 1.0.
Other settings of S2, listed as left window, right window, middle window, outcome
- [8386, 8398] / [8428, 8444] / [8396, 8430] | 0.85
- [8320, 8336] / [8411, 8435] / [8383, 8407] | -1.11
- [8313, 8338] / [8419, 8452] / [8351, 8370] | -0.33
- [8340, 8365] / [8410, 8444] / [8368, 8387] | -0.08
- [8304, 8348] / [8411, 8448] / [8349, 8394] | -1.01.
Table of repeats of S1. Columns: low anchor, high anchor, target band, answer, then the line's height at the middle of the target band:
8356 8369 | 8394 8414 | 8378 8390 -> 0.0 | 35.8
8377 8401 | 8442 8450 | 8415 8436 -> 0.7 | 35.6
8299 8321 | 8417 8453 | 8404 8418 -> -0.4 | 35.1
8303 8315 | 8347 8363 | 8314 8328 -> -0.4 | 35.2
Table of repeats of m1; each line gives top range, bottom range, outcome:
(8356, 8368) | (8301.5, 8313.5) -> 1.01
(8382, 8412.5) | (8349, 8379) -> 1.02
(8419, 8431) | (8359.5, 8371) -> 0.94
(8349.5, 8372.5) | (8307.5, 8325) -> 1.00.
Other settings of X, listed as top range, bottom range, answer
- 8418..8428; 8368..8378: 0.93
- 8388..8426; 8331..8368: 1.02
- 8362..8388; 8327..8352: 1.03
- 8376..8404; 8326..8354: 1.04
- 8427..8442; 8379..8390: 1.00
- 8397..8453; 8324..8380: 1.00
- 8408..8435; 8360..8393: 0.95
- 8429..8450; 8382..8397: 0.98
